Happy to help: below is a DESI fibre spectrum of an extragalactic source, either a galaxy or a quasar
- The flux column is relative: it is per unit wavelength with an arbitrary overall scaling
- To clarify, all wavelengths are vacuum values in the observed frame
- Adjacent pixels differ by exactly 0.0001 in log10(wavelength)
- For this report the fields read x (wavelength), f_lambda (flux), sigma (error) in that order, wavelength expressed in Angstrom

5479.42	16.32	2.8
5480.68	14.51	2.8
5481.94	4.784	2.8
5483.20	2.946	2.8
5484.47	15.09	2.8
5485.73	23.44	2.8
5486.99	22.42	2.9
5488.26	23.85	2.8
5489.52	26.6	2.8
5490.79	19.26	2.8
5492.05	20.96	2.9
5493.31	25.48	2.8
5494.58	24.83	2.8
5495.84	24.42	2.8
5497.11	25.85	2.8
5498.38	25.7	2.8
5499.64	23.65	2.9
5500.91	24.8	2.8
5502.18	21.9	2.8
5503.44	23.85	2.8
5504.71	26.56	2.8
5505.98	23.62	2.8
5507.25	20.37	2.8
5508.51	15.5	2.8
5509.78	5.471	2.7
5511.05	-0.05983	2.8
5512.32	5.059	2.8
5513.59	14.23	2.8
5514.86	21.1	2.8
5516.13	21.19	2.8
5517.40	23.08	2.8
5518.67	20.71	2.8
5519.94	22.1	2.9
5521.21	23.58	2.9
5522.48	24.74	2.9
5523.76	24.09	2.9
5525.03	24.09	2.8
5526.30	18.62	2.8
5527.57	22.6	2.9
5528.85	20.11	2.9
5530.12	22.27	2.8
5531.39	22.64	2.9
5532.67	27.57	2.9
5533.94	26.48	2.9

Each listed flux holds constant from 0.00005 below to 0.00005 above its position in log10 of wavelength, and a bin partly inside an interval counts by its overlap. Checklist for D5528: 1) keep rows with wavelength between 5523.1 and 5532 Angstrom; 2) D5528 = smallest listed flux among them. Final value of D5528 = 18.62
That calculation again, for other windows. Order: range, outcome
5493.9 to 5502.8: 21.9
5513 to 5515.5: 14.23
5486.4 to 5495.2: 19.26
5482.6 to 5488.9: 2.946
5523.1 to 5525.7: 24.09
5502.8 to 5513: -0.05983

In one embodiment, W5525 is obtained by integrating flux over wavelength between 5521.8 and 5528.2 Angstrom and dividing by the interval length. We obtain 22.8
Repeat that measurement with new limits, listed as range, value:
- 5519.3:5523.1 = 23.5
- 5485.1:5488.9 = 23.3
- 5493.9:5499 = 25.2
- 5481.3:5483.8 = 3.93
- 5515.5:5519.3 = 21.7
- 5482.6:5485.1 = 9.08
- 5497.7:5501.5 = 24.7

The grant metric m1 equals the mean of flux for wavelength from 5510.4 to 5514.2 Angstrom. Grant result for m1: 6.35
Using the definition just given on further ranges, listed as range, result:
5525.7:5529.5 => 20.5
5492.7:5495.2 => 25.1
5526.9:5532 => 21.9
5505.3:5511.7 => 13.1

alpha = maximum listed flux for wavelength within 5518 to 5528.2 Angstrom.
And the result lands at 24.74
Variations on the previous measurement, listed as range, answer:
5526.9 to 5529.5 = 22.6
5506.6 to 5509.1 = 20.37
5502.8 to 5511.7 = 26.56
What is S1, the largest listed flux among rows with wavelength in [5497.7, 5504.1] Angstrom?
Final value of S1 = 25.7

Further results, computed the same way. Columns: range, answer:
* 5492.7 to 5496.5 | 25.48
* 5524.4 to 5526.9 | 24.09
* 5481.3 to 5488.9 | 23.85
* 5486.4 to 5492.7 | 26.6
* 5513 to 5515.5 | 21.1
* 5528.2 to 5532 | 22.64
